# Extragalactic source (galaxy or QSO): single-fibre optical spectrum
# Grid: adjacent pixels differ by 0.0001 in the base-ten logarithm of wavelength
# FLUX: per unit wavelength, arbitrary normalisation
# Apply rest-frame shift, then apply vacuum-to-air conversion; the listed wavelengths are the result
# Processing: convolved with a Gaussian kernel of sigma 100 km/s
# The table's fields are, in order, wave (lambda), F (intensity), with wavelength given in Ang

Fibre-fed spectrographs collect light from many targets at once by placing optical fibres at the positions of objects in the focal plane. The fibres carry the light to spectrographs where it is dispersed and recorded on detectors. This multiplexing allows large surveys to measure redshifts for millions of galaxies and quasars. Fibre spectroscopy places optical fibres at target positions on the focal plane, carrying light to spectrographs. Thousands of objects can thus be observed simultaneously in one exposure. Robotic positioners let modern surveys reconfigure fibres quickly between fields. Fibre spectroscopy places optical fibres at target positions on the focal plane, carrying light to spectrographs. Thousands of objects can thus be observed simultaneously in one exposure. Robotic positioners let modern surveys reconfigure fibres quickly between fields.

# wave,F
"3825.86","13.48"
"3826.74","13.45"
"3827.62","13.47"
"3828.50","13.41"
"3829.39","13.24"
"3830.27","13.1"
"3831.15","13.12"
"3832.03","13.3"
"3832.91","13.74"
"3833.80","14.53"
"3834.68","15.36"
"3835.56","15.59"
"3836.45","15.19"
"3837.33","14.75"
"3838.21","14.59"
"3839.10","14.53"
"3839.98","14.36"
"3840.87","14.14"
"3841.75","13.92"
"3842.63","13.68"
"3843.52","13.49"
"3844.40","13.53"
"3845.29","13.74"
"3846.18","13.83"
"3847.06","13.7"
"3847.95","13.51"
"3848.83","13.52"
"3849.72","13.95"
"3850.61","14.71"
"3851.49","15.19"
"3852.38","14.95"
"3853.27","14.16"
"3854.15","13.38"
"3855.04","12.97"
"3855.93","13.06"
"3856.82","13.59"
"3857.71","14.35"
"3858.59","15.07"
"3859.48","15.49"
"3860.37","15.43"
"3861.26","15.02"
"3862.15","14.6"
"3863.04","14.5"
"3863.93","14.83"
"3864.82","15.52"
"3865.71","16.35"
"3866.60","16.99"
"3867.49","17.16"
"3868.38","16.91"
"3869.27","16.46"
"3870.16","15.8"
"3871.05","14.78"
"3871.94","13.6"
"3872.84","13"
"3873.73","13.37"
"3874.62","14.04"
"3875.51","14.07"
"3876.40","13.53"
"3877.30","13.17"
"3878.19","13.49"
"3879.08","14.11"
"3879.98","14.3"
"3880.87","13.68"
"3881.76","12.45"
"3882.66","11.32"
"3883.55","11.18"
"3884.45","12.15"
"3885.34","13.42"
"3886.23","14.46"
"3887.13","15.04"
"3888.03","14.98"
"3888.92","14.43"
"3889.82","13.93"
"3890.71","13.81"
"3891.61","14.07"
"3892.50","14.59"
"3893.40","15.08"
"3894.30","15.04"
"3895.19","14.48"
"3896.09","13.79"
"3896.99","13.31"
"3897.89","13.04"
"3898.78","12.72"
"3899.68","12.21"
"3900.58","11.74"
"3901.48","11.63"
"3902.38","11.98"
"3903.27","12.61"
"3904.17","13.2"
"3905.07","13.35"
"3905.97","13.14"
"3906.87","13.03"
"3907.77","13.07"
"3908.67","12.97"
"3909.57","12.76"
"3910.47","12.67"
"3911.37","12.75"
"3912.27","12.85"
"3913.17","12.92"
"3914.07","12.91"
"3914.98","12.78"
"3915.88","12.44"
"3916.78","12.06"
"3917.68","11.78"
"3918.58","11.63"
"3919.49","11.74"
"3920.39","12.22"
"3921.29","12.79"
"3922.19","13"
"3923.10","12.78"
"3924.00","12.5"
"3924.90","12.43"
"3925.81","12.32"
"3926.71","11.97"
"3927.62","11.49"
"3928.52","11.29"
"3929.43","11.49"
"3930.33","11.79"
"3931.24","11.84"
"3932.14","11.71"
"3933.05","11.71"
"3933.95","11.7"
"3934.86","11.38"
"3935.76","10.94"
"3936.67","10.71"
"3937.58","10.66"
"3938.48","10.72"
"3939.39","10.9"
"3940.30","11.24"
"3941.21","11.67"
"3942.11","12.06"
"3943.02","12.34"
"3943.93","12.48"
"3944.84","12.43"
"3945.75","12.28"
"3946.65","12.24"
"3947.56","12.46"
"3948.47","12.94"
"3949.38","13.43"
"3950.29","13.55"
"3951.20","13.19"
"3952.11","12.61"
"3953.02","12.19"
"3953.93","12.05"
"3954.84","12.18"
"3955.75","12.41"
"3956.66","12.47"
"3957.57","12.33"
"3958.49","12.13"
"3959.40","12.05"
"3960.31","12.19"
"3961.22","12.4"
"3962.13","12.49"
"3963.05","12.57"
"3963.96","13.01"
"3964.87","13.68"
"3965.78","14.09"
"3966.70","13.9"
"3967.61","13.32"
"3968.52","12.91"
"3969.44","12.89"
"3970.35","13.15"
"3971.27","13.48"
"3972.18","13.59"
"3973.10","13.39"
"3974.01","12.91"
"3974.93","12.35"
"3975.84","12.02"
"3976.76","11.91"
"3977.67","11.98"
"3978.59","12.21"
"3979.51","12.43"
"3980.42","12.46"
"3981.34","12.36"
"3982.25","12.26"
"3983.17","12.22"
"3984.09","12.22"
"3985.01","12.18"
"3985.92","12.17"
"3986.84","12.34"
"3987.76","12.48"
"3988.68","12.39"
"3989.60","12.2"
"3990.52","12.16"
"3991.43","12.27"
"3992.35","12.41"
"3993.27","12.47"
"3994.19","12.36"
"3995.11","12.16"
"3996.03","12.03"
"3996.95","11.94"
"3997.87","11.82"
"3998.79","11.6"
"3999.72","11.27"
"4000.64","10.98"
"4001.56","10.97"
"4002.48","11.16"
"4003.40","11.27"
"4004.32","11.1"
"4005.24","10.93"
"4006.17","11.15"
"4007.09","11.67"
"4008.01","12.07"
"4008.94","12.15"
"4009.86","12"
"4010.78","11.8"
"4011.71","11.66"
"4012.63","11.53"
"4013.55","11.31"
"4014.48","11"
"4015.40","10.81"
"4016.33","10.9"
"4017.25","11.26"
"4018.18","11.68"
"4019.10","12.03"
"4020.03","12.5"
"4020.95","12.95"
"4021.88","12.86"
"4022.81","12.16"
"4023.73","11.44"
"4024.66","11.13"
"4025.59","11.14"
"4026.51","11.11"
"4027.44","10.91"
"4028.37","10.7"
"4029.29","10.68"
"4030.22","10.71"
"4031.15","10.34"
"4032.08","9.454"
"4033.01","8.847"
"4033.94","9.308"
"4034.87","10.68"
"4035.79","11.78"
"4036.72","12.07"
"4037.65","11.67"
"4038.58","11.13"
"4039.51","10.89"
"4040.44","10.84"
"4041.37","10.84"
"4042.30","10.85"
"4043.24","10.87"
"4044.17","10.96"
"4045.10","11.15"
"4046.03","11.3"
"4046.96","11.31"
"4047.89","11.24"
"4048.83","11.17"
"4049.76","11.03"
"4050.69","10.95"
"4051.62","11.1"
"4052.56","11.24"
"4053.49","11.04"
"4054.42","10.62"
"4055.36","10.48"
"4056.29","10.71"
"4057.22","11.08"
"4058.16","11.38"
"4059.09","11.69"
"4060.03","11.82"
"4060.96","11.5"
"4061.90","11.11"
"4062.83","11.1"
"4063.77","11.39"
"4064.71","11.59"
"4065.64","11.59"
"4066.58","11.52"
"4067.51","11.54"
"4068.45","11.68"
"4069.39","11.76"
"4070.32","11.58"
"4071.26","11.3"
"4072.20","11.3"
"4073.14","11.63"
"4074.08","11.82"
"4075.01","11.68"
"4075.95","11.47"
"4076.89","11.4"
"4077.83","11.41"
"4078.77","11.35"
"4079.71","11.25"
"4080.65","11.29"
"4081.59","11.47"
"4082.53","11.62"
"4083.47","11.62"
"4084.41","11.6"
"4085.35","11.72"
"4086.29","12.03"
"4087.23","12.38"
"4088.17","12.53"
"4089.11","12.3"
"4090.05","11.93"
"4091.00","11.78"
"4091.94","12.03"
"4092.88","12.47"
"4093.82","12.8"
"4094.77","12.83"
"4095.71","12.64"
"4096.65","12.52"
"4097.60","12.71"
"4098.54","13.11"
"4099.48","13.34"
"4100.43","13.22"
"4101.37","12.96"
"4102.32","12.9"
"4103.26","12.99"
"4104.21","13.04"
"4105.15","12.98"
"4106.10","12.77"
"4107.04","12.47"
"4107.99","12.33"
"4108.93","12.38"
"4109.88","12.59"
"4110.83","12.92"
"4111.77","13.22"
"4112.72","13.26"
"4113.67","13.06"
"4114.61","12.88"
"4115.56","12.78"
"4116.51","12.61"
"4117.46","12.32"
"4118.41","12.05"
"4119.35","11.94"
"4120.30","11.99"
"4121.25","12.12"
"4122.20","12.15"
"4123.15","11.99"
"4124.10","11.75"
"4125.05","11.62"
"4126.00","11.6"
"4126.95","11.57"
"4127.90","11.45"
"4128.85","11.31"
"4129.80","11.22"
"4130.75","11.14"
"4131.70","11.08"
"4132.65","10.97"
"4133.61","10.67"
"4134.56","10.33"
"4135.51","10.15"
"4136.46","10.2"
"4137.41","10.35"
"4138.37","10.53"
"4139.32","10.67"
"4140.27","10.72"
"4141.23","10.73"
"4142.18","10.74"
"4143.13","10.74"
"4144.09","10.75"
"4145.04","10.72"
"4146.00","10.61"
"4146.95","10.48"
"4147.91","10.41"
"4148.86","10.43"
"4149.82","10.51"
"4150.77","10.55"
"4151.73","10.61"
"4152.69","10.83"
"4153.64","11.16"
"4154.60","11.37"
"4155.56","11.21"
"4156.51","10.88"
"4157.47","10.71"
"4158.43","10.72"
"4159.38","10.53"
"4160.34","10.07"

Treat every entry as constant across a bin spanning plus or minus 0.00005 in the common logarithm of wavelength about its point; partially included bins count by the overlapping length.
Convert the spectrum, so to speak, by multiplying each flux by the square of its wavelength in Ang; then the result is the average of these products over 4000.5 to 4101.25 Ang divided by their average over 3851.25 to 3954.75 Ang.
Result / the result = 0.9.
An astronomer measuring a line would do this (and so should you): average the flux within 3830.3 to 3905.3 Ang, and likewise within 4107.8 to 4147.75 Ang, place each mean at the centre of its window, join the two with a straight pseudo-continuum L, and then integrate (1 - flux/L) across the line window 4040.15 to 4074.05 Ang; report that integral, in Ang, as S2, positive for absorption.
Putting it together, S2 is 2.7 Ang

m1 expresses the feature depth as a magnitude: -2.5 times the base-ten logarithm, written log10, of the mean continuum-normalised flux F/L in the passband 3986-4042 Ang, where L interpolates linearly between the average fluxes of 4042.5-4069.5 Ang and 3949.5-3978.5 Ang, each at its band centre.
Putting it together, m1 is 0.04 mag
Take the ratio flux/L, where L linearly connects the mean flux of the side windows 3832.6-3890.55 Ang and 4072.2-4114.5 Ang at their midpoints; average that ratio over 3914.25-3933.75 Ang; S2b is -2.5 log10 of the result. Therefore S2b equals 0.14 mag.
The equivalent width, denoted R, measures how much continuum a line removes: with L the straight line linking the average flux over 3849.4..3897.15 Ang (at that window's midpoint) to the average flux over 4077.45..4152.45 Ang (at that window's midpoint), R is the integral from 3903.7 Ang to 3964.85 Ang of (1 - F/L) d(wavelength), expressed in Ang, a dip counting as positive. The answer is 6.3 Ang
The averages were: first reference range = 14.3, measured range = 12.3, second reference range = 11.8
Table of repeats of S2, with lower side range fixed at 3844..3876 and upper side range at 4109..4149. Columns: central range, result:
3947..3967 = 1.1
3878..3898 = 0.7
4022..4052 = 3.8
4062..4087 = 1.2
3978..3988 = 0.7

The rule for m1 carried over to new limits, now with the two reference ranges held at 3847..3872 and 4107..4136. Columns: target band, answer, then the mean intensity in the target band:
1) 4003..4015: 0.15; 11.5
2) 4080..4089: 0.05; 11.8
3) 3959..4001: 0.09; 12.5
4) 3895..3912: 0.12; 12.8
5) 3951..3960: 0.12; 12.3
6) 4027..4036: 0.25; 10.3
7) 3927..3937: 0.22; 11.5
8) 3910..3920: 0.15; 12.4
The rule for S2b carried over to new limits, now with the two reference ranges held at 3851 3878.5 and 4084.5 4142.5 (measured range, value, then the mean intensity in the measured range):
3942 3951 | 0.09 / 12.7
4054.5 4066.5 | 0.12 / 11.3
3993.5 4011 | 0.14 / 11.6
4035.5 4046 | 0.15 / 11.2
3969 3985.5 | 0.08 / 12.6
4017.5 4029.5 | 0.12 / 11.7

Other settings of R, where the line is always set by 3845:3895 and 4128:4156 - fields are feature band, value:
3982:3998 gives 0.6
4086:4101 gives -1.6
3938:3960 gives 1.6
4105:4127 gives -2.6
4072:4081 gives 0.1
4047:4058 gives 0.8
